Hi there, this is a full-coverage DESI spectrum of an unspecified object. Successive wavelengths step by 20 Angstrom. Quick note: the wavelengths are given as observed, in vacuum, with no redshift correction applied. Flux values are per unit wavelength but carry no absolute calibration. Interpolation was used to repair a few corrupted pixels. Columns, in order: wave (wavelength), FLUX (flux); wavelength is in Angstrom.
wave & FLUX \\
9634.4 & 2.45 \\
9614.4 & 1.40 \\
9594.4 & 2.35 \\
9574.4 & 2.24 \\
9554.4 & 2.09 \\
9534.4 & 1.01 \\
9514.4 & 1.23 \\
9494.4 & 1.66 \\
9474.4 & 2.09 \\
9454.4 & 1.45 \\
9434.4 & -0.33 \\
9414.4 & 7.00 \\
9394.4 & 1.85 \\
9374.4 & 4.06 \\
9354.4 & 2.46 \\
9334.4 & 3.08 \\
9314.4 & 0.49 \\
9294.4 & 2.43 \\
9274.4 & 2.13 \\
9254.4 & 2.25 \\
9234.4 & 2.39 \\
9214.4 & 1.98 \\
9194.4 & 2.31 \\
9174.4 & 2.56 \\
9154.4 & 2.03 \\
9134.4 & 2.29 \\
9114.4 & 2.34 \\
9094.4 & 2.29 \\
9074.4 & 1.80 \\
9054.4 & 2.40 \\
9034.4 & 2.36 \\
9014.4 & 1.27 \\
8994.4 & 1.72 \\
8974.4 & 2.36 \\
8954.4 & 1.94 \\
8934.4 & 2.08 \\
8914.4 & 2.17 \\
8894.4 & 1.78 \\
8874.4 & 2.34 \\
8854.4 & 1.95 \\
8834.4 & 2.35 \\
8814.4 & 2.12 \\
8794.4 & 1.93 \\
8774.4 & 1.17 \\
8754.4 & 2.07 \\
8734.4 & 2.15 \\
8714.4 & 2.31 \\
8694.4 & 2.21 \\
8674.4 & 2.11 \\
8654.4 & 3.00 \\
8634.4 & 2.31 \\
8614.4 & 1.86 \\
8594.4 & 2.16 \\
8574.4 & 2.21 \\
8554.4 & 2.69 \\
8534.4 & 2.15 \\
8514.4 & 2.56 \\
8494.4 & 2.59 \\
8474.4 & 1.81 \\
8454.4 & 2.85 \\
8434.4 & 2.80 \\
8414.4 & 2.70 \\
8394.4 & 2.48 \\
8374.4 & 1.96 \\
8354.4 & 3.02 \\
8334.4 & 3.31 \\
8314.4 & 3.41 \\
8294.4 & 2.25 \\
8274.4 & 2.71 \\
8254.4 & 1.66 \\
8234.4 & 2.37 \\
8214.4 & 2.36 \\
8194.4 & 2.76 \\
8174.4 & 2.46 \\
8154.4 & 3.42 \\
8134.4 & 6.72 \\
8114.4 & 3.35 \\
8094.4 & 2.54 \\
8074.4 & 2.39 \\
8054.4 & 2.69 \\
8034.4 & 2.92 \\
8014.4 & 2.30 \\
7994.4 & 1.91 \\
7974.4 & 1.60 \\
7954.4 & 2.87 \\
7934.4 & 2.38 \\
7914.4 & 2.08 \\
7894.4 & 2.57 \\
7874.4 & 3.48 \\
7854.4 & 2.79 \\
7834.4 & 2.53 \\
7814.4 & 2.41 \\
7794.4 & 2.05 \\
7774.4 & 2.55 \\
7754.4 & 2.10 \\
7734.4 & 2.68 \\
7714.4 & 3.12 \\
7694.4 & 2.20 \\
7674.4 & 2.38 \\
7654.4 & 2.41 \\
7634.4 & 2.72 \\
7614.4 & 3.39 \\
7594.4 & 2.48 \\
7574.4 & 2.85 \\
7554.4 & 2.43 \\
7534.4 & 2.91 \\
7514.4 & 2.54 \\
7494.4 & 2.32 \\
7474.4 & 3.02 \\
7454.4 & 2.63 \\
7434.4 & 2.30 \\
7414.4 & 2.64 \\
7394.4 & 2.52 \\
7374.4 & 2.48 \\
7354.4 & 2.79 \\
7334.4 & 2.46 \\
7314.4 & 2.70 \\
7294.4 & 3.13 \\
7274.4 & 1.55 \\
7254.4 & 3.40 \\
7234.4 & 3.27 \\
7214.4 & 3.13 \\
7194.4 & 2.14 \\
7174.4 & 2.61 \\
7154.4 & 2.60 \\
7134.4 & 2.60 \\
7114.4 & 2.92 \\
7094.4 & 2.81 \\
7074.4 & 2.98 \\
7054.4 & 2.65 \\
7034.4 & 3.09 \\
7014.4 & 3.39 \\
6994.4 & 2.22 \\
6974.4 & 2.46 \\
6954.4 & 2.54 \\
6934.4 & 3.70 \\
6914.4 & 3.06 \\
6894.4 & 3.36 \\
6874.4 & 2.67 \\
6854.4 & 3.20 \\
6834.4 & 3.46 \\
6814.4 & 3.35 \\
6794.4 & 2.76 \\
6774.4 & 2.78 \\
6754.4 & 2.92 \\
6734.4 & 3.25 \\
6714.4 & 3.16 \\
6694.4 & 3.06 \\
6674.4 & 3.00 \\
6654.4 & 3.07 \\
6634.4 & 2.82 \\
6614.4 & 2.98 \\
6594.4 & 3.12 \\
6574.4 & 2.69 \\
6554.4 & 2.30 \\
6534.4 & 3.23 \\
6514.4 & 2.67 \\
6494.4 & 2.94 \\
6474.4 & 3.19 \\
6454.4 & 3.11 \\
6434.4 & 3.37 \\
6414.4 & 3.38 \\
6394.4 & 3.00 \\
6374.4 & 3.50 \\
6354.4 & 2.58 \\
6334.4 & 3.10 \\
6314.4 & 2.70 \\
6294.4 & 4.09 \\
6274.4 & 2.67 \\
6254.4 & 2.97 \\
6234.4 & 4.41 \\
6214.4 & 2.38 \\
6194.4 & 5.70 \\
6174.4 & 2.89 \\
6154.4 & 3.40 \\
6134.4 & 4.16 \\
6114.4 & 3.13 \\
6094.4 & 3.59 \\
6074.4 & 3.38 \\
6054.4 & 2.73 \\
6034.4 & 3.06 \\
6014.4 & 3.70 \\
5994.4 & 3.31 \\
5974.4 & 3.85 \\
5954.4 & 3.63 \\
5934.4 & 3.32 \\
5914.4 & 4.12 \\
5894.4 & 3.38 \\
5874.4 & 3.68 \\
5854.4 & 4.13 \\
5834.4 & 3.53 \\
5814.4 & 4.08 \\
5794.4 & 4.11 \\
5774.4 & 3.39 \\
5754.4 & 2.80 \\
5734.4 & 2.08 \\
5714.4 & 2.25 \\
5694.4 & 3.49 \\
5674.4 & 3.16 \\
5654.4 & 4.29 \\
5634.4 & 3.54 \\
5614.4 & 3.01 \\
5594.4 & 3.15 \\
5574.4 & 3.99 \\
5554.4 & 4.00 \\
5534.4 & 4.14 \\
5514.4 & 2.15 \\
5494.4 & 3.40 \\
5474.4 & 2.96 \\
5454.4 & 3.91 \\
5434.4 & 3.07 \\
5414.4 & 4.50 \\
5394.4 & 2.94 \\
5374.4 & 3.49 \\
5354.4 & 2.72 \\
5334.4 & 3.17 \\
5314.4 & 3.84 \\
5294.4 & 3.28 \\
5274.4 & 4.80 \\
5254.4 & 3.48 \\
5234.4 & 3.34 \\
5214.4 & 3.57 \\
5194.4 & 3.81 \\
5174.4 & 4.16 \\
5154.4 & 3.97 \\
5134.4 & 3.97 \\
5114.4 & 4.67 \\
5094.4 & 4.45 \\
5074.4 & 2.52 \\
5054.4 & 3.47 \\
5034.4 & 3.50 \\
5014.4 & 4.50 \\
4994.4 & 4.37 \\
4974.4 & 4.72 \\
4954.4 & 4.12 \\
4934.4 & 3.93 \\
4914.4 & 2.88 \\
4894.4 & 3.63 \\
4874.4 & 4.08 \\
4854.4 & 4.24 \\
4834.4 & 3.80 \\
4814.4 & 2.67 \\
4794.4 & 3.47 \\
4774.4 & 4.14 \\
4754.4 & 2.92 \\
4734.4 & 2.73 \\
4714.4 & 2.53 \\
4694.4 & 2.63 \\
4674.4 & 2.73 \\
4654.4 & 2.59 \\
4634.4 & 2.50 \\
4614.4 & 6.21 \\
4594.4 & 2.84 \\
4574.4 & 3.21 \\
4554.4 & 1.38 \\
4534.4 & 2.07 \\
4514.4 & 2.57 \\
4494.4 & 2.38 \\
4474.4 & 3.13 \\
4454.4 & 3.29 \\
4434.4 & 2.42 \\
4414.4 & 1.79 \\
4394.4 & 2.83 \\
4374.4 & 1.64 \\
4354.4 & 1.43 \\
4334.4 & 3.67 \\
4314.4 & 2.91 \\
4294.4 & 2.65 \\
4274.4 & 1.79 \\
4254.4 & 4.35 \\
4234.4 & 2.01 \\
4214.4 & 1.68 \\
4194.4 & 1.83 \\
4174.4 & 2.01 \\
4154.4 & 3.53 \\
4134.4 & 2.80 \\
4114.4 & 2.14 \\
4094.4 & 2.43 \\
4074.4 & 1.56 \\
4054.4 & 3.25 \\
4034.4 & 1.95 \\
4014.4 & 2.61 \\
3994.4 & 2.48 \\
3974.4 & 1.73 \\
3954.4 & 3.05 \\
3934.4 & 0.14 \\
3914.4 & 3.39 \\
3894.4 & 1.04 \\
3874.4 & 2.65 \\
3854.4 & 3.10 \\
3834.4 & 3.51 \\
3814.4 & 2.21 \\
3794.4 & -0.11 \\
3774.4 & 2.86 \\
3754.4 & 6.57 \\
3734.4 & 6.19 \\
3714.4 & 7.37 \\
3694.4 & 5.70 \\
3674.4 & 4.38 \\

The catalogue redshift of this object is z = 0.24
